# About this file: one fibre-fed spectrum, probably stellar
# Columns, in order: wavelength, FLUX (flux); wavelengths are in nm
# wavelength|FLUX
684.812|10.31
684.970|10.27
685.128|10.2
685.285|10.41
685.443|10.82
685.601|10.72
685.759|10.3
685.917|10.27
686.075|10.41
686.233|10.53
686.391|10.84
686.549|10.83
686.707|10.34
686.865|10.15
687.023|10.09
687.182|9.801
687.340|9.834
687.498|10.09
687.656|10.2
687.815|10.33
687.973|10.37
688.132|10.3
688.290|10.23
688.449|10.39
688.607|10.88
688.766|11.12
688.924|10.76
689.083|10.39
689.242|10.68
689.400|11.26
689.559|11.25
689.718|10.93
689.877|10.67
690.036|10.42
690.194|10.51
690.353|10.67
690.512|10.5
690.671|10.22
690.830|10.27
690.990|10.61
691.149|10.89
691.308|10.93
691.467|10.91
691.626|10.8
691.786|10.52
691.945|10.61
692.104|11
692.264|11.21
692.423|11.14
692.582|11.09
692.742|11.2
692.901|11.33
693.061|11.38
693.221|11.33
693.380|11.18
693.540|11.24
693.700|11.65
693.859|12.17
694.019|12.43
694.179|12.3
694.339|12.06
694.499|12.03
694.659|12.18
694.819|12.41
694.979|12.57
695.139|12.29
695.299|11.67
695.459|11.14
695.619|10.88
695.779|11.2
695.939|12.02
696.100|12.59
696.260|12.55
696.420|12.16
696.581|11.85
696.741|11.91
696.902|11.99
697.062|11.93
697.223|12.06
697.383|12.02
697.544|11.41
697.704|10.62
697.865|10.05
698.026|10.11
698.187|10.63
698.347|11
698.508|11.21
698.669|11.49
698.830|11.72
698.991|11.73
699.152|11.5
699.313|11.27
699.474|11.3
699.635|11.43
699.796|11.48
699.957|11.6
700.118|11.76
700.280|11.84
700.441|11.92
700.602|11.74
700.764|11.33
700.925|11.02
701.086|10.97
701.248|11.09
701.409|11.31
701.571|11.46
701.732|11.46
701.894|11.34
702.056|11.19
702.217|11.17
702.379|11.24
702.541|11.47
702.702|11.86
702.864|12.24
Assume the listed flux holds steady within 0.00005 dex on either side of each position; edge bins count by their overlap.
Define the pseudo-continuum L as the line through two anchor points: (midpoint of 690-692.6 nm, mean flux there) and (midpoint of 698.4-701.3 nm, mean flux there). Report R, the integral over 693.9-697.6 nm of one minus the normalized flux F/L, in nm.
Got -0.29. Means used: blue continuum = 10.7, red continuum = 11.5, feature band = 12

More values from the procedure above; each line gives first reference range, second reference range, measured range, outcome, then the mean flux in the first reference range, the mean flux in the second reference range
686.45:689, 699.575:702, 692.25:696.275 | -0.31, 10.4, 11.4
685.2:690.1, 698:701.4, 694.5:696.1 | -0.12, 10.5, 11.4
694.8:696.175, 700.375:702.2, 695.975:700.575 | 0.02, 11.8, 11.3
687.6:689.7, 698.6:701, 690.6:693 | 0.01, 10.6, 11.5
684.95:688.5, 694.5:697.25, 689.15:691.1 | 0.05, 10.3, 12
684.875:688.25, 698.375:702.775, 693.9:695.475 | -0.17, 10.3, 11.4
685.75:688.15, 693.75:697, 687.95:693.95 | 0.13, 10.3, 12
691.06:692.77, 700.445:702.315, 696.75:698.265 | -0.01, 10.9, 11.3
